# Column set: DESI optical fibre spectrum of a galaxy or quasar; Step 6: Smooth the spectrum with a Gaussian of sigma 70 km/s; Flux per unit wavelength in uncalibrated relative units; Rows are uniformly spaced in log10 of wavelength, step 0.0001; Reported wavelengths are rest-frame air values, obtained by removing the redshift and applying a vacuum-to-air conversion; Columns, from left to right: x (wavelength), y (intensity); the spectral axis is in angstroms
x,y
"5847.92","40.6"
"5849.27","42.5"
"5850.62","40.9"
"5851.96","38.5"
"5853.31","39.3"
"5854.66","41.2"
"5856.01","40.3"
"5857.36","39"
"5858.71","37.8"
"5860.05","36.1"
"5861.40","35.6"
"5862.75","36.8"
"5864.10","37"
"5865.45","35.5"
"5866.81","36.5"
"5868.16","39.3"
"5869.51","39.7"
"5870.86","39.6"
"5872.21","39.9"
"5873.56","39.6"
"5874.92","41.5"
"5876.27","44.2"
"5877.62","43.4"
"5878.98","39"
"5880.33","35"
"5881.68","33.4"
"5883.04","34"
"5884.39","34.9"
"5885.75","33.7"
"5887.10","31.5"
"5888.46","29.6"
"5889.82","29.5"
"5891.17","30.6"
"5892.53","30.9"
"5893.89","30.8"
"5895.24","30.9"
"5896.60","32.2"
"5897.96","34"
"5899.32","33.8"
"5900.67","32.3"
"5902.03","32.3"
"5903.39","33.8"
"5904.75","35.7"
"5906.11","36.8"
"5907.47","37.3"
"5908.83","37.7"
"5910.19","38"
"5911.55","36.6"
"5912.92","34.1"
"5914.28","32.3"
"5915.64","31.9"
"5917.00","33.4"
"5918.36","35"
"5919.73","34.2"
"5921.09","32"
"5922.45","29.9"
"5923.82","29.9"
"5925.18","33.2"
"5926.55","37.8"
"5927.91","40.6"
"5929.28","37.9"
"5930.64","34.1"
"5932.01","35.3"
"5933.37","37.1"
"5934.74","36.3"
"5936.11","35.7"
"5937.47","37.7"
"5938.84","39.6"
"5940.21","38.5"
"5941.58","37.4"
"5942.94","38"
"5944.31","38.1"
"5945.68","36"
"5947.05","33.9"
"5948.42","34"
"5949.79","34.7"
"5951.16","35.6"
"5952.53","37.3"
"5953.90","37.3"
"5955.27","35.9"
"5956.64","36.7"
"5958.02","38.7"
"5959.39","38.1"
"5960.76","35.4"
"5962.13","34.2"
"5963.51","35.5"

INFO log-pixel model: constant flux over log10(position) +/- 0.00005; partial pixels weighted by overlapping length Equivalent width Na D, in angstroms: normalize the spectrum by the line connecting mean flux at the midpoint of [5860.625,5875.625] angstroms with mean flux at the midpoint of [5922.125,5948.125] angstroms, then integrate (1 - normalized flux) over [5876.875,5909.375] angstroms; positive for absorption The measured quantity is 3.1 angstroms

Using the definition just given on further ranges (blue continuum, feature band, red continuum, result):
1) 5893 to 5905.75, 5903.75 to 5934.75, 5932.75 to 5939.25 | 0.1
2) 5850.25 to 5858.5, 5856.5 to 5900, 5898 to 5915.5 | 2.0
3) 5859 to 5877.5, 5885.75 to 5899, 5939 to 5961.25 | 2.4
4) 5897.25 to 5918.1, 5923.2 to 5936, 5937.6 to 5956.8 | 0.0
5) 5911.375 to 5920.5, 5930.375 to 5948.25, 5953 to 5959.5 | -0.5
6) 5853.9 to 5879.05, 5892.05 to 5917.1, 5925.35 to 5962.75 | 2.6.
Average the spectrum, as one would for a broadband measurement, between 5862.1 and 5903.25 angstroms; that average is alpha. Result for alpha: 35.4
